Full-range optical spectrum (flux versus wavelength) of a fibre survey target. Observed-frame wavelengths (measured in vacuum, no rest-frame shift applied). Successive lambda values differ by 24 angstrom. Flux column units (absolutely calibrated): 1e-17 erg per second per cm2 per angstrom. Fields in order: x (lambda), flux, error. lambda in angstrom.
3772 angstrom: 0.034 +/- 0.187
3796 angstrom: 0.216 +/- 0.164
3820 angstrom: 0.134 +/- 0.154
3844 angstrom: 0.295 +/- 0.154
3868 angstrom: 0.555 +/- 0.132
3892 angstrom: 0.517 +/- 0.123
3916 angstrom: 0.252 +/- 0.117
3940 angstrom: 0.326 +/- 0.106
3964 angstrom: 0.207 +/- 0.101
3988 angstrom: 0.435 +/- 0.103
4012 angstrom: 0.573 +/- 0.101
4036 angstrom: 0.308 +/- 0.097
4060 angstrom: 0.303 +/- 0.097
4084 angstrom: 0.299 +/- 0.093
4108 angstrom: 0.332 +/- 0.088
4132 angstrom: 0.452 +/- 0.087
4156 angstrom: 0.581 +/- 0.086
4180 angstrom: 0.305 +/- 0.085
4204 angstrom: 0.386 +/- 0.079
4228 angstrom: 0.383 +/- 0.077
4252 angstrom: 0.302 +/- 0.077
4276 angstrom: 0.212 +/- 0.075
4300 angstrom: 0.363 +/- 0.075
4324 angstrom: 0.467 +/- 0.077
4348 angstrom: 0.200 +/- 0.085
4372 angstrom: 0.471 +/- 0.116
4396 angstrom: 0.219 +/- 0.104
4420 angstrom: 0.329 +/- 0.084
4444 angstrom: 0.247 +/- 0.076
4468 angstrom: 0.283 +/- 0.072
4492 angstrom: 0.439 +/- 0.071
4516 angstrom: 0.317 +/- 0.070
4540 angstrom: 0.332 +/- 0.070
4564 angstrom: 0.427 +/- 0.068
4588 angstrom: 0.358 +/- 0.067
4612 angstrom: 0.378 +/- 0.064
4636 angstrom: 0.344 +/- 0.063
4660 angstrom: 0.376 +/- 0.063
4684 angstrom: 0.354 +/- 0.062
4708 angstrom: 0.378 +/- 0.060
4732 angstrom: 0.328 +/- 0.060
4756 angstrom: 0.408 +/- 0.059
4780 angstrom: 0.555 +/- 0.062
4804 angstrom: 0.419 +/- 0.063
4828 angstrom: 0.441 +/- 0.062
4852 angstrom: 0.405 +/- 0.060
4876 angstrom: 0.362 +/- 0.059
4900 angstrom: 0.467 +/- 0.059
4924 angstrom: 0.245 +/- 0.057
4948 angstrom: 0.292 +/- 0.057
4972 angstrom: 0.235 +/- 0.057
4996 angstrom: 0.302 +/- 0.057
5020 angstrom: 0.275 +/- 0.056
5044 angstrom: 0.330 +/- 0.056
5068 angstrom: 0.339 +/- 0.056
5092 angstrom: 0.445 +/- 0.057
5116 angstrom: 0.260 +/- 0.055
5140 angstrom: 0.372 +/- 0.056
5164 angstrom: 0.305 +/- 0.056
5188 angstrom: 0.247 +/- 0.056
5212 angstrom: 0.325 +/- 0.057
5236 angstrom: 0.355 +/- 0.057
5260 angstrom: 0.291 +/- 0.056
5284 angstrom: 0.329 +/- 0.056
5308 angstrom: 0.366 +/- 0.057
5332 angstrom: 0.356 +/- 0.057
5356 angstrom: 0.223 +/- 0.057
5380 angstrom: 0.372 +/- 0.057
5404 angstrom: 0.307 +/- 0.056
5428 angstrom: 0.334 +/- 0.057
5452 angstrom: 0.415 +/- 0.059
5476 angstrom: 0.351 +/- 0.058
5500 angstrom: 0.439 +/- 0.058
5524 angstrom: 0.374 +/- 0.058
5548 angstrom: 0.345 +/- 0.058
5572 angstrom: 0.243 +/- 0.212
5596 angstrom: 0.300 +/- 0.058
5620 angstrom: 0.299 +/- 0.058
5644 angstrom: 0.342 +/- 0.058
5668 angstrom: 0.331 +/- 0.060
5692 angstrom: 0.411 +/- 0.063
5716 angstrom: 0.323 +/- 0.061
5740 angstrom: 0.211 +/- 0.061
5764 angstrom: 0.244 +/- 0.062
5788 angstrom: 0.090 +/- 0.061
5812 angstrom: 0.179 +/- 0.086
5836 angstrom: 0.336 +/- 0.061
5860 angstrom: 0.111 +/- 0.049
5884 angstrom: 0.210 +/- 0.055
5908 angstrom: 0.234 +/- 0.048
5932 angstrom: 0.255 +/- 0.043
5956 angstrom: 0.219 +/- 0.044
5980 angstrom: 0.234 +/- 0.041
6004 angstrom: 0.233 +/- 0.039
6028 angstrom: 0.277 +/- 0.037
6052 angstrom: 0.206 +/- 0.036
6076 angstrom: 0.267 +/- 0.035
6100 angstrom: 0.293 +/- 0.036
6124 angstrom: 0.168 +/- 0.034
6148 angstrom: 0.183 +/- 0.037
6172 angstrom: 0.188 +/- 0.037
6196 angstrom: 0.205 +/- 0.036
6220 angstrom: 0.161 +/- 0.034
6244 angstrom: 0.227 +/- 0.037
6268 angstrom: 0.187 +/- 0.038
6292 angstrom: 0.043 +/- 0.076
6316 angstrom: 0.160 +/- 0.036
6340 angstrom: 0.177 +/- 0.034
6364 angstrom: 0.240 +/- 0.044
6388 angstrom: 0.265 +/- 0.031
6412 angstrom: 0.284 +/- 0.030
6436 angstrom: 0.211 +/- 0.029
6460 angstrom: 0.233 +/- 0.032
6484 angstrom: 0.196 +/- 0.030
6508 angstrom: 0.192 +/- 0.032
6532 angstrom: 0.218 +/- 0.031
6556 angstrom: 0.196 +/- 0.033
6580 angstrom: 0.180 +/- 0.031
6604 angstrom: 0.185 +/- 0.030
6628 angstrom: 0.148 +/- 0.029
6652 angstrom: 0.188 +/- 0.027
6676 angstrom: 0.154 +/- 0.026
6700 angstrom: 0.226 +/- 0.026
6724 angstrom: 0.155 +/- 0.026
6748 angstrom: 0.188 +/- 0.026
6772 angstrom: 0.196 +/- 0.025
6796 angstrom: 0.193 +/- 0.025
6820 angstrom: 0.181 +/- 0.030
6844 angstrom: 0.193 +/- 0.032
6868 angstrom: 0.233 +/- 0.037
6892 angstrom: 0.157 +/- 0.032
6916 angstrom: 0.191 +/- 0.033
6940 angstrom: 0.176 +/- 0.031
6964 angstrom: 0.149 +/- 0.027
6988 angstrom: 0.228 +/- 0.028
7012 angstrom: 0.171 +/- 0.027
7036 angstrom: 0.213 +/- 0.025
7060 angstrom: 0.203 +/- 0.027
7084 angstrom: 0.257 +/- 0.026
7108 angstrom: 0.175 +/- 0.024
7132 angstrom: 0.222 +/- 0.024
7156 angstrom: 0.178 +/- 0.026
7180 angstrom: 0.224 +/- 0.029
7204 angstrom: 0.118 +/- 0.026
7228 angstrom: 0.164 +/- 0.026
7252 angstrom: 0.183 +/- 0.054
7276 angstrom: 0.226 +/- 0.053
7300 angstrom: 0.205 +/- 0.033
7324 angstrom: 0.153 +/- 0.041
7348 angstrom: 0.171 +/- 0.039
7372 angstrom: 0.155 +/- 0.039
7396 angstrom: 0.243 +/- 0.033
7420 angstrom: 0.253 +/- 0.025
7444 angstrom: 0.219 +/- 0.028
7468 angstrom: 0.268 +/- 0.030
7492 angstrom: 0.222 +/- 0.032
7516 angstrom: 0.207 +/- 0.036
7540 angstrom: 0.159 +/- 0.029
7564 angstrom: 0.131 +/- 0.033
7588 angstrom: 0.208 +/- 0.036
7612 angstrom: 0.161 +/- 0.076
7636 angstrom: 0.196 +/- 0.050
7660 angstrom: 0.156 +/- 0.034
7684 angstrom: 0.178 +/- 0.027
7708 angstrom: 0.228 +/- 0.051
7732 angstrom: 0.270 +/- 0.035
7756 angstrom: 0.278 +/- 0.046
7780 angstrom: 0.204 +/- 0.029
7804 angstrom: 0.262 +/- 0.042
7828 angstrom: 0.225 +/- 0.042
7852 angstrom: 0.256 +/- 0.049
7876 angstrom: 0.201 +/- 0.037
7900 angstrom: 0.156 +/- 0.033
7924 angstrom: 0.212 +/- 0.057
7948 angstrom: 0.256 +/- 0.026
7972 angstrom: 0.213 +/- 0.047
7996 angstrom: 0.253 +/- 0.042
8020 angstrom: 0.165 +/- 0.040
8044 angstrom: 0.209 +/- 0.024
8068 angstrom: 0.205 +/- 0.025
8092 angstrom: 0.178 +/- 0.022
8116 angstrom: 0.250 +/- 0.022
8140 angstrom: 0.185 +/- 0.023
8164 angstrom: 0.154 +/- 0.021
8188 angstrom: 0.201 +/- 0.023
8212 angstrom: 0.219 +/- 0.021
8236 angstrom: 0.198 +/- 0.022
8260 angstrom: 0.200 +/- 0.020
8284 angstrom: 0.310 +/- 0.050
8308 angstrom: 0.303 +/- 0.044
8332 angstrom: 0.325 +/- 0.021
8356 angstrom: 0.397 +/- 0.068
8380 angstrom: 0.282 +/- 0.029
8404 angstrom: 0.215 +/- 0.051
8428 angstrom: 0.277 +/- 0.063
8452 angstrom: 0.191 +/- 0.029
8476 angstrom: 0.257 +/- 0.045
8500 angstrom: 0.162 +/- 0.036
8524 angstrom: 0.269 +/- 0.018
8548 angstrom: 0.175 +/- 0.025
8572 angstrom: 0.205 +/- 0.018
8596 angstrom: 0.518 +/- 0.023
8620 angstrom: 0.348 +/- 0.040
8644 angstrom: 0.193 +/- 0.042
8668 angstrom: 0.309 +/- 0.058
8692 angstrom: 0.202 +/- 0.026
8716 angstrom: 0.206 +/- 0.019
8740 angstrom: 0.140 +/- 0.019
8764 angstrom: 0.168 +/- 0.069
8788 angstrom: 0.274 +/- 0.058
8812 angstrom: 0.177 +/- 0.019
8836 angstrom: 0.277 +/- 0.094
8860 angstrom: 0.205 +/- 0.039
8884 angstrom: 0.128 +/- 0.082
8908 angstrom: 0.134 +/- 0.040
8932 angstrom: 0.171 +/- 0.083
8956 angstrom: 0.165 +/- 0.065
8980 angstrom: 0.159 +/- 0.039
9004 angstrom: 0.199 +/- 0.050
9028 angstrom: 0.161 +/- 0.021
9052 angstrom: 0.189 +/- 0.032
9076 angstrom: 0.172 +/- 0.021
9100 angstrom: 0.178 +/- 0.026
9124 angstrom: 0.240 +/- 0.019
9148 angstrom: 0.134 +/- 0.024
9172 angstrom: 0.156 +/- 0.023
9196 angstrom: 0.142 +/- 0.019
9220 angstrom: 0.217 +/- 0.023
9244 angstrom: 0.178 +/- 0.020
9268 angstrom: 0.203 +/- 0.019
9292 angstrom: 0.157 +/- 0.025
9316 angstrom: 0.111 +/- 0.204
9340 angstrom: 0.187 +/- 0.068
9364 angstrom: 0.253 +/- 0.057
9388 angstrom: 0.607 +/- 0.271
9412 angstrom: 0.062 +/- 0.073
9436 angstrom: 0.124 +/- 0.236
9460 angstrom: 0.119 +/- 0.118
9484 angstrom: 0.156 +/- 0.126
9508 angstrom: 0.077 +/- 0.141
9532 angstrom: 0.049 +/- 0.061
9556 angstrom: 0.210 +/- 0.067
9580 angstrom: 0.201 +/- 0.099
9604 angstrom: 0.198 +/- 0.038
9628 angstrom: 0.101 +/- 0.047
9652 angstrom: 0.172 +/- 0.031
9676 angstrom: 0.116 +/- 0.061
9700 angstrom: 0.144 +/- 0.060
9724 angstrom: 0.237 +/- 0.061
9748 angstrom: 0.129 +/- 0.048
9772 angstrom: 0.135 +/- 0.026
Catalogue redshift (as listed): 0.718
